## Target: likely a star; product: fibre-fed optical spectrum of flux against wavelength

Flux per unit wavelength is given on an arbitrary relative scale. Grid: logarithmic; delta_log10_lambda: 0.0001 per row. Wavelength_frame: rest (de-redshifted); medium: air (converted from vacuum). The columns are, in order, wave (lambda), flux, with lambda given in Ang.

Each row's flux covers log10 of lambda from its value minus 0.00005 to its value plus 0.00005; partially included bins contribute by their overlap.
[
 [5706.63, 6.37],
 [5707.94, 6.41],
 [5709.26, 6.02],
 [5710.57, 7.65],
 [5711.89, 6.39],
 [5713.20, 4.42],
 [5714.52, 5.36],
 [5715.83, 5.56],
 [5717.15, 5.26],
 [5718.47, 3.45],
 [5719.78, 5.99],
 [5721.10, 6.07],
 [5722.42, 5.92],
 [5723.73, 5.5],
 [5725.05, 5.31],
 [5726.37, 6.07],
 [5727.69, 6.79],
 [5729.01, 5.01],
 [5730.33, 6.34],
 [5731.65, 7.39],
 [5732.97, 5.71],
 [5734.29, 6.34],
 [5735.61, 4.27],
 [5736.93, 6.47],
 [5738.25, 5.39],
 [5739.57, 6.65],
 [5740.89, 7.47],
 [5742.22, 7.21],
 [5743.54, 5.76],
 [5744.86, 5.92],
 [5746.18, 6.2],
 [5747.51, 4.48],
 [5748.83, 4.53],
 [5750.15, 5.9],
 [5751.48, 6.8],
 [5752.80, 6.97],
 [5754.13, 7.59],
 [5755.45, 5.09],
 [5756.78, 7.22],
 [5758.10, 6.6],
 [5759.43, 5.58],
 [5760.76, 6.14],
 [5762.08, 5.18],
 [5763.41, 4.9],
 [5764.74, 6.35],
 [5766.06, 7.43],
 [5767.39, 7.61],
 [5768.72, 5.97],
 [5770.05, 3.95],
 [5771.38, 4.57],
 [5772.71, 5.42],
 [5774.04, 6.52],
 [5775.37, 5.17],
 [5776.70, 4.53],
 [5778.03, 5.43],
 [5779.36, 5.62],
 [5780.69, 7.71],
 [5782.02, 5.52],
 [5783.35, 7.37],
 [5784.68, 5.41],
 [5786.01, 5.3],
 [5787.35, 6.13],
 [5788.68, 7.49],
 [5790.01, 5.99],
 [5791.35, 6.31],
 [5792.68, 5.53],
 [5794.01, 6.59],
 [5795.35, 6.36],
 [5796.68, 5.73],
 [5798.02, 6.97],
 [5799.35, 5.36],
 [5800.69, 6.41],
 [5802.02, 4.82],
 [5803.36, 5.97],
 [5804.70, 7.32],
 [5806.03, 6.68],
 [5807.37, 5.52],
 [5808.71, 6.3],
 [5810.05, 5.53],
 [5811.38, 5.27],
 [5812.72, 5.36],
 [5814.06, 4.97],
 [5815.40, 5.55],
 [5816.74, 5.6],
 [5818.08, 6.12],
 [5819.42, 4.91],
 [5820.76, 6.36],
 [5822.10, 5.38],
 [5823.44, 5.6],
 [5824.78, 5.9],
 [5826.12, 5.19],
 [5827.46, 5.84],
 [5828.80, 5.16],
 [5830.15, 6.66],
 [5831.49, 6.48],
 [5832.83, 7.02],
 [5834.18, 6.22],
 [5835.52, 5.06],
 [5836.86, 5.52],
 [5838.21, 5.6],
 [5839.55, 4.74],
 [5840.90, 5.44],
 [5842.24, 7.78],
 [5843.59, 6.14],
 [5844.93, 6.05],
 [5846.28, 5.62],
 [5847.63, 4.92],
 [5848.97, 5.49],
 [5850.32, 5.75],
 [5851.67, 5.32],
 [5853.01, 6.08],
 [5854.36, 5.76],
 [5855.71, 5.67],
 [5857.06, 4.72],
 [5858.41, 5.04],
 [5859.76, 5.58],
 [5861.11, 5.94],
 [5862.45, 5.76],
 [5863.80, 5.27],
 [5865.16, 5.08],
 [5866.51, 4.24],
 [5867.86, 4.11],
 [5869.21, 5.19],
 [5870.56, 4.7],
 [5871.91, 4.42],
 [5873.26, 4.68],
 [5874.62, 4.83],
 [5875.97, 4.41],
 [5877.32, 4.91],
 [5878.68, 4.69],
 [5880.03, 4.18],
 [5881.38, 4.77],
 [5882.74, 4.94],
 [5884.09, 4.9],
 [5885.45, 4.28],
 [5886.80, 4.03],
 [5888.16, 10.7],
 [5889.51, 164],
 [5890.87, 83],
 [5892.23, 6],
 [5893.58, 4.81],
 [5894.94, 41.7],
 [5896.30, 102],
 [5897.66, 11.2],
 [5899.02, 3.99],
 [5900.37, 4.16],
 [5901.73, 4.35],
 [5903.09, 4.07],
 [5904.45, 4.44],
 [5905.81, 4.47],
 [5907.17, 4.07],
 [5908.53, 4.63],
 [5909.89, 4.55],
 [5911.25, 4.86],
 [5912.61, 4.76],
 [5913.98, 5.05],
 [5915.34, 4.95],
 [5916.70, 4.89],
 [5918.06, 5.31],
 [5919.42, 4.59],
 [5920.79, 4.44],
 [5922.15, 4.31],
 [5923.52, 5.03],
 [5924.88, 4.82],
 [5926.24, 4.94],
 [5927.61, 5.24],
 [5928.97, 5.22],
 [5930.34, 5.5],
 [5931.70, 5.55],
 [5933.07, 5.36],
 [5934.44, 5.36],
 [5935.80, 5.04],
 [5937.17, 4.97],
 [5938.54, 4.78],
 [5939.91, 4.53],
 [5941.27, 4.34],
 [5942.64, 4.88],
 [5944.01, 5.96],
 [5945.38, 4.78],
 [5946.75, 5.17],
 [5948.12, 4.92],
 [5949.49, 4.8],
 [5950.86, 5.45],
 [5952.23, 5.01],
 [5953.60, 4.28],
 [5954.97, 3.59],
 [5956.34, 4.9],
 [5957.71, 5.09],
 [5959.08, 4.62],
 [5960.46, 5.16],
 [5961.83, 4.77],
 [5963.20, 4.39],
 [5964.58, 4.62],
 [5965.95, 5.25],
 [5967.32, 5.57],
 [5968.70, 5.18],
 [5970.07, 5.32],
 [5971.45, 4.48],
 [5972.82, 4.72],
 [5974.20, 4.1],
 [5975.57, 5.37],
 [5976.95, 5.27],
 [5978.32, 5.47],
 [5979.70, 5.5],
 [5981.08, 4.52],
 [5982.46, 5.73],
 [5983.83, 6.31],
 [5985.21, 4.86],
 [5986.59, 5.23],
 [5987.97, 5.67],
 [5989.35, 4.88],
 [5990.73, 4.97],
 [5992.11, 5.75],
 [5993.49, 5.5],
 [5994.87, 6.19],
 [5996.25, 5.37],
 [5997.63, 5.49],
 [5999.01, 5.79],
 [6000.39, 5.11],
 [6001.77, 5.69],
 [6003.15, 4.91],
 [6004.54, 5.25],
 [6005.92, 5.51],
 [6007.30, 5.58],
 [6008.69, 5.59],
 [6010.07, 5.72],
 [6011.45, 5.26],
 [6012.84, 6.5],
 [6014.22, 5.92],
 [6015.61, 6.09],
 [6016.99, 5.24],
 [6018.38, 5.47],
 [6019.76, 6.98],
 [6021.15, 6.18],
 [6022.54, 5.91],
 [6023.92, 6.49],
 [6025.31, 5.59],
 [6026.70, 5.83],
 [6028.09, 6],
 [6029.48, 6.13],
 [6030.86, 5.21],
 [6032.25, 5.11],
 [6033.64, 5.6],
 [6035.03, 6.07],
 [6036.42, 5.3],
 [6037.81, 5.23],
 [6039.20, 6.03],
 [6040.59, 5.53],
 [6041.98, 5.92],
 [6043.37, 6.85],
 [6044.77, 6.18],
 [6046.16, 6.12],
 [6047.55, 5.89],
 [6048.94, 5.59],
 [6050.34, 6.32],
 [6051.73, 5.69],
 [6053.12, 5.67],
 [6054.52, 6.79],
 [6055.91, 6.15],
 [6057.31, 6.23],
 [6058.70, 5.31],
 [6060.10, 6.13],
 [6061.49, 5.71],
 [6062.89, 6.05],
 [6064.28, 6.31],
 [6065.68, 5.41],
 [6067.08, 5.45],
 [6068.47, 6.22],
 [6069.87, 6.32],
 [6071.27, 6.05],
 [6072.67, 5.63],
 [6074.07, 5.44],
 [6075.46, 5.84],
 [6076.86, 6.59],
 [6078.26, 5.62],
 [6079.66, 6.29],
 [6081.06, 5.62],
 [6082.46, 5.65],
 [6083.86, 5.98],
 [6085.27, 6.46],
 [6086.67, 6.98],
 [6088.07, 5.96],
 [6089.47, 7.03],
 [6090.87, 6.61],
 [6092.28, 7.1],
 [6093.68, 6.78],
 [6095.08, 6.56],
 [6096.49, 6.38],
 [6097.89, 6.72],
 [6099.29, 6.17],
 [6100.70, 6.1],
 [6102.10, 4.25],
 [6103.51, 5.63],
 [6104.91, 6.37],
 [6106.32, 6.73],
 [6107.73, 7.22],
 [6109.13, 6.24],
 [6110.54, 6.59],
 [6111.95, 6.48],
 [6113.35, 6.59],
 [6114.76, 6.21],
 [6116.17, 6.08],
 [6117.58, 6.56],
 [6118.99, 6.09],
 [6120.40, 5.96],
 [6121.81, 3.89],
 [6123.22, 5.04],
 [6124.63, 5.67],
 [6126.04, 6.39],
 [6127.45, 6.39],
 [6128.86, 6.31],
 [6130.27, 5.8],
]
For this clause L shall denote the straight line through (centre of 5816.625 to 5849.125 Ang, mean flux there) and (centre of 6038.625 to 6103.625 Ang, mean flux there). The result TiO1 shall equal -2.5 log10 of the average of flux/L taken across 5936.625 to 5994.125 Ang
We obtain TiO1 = 0.19 mag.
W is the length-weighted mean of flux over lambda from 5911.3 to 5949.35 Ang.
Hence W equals 4.98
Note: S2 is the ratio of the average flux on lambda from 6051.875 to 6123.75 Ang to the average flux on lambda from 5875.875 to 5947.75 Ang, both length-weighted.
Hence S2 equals 0.5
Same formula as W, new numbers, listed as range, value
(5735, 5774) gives 6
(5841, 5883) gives 5.23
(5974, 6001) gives 5.38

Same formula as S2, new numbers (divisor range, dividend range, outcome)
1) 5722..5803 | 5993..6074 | 0.97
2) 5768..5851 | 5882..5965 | 1.90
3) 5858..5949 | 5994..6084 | 0.55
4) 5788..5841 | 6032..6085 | 1.00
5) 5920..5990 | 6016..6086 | 1.18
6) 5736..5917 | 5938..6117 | 0.68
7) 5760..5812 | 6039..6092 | 1.02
